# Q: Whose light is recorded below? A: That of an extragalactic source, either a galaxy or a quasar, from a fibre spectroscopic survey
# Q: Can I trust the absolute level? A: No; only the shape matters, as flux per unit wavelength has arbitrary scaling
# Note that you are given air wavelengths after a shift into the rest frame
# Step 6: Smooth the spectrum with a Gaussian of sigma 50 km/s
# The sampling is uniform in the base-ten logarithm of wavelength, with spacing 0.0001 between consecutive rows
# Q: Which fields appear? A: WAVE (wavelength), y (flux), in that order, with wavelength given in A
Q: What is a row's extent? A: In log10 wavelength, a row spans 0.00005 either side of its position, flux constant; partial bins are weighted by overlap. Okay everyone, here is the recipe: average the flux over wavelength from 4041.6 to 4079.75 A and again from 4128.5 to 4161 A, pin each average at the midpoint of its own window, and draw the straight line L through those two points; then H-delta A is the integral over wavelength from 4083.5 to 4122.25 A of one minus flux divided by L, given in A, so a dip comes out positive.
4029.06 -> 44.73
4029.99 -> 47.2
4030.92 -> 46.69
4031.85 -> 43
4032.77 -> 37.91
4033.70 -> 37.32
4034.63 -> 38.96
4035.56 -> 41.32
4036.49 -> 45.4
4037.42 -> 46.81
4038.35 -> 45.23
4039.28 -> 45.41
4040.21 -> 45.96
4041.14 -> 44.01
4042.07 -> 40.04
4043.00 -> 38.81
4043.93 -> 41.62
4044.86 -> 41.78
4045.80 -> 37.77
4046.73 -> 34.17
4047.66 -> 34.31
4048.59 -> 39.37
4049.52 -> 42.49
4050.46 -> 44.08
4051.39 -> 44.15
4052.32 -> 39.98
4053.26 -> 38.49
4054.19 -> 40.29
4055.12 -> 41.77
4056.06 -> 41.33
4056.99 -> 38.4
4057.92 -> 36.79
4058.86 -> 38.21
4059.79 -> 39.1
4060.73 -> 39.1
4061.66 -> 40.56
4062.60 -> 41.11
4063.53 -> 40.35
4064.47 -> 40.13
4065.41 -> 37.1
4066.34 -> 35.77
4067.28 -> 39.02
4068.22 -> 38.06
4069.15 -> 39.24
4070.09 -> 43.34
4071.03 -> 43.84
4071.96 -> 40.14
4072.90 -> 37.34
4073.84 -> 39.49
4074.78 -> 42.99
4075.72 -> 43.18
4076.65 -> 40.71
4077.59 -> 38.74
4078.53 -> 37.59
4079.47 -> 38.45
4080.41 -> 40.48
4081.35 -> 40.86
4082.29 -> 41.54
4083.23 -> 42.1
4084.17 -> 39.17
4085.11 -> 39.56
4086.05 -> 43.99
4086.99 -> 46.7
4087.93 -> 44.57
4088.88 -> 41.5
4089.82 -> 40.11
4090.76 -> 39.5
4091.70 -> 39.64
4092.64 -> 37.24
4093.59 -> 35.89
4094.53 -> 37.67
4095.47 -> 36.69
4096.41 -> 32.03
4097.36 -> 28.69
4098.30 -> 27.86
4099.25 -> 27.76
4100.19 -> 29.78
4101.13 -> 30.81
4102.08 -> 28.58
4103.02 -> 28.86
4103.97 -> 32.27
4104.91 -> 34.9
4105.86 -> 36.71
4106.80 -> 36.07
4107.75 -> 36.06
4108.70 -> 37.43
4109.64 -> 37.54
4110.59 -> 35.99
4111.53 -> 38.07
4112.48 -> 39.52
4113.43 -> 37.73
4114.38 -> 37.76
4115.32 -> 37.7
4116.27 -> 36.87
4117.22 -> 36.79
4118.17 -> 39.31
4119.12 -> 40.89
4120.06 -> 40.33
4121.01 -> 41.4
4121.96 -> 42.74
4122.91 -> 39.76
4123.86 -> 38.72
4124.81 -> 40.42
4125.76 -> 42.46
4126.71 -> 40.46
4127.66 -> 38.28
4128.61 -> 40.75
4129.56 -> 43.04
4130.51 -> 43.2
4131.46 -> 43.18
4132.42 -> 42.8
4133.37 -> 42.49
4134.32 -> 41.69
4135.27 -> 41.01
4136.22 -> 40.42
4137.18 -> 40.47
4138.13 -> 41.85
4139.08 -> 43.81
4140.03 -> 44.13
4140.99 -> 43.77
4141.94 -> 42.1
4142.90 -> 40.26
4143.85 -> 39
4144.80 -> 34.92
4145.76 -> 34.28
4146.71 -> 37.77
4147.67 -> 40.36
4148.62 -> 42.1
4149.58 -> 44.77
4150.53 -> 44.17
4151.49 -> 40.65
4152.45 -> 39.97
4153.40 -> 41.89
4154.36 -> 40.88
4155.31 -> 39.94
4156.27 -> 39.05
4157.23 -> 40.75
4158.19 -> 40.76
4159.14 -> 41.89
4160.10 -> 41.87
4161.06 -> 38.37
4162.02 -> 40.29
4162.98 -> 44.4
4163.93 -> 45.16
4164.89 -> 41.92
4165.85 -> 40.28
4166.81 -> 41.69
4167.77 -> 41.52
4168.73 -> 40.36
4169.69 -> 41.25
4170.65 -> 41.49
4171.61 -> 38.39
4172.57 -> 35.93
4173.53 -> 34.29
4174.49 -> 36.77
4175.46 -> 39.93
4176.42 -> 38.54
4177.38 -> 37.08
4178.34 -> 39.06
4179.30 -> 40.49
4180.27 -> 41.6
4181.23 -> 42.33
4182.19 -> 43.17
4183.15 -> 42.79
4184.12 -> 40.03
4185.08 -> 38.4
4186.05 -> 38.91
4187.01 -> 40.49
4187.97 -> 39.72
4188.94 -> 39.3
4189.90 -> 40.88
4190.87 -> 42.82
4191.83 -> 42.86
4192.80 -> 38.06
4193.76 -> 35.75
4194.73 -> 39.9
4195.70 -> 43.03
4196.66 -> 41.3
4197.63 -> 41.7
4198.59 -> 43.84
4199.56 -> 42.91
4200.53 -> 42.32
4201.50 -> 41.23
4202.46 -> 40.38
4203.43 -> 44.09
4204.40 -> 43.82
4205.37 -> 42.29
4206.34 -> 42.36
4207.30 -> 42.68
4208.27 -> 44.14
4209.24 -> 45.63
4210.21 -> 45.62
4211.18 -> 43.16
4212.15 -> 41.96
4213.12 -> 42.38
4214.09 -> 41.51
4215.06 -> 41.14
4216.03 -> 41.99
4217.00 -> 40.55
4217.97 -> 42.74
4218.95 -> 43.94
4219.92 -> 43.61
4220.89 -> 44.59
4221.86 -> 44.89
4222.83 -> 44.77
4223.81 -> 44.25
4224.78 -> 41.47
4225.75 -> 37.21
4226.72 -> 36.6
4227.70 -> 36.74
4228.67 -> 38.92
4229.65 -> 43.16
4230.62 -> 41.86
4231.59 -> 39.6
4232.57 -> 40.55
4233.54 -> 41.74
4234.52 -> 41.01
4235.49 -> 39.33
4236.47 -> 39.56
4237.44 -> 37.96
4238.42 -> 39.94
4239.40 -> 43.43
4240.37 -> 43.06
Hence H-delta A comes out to 3.4 A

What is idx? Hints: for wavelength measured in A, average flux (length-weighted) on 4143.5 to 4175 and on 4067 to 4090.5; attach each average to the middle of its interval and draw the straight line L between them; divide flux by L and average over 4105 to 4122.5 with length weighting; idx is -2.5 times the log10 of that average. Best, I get 0.07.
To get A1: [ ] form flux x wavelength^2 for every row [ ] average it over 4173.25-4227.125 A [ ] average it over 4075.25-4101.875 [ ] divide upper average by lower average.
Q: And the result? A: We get 1.16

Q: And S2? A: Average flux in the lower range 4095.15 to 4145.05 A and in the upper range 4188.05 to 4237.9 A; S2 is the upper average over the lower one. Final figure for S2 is 1.09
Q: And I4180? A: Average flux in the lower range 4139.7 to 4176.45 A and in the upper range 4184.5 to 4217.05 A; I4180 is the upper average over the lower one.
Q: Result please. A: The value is 1.0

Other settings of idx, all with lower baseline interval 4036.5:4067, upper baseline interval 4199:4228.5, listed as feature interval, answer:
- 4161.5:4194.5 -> 0.05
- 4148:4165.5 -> 0.00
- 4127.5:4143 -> -0.02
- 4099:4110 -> 0.23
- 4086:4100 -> 0.11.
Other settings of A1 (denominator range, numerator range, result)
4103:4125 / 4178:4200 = 1.12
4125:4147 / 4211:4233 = 1.06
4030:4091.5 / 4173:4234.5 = 1.08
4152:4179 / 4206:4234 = 1.08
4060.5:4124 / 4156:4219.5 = 1.13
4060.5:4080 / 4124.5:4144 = 1.08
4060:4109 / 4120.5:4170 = 1.12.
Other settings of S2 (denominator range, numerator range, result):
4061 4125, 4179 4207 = 1.08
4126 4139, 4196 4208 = 1.02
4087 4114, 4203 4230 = 1.19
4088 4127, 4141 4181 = 1.10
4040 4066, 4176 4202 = 1.02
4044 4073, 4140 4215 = 1.03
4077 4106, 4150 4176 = 1.10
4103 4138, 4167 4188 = 1.01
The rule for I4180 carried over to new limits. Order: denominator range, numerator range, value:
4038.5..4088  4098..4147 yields 0.95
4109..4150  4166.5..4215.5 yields 1.02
